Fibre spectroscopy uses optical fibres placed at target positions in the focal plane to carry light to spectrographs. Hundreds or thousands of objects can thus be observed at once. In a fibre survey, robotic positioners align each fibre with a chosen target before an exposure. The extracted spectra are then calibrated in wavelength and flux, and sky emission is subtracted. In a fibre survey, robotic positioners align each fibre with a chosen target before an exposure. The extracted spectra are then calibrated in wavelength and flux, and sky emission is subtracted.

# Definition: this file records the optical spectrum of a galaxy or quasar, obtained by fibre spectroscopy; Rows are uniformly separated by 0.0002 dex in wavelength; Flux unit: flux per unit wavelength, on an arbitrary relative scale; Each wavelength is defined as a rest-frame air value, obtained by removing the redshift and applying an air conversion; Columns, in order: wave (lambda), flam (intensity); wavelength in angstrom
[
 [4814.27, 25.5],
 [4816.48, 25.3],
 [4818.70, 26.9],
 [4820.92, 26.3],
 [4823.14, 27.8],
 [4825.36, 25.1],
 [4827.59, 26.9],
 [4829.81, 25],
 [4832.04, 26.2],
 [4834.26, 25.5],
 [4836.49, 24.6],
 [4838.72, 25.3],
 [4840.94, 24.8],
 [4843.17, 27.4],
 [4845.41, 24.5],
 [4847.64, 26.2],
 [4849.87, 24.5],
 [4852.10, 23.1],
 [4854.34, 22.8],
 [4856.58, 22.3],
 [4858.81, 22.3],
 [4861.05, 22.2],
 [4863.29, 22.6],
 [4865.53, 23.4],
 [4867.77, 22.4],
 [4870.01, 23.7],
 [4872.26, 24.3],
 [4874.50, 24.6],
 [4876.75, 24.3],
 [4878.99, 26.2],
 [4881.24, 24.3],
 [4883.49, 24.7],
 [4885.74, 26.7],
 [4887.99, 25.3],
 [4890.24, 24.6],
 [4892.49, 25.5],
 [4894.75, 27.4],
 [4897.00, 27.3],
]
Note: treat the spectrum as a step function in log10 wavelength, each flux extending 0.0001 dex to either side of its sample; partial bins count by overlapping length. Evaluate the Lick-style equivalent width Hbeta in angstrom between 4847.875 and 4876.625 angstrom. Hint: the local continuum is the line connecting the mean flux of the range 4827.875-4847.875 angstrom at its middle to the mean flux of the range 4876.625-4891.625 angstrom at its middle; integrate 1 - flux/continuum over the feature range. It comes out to 2.3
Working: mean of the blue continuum 25.5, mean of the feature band 23.3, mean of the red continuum 25.2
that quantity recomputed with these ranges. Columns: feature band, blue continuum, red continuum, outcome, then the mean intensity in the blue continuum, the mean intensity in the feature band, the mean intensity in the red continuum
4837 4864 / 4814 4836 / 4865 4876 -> 0.8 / 26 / 24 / 23.7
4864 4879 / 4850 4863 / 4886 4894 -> 0.0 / 22.7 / 23.9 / 25.4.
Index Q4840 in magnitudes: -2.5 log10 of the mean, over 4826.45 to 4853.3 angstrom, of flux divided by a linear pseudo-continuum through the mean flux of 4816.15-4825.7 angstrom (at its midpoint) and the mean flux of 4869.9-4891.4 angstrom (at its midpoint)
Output 0.03 mag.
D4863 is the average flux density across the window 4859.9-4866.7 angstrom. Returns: 22.7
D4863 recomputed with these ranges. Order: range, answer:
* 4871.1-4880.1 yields 24.8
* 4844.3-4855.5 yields 24.2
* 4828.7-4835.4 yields 25.6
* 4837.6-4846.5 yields 25.5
